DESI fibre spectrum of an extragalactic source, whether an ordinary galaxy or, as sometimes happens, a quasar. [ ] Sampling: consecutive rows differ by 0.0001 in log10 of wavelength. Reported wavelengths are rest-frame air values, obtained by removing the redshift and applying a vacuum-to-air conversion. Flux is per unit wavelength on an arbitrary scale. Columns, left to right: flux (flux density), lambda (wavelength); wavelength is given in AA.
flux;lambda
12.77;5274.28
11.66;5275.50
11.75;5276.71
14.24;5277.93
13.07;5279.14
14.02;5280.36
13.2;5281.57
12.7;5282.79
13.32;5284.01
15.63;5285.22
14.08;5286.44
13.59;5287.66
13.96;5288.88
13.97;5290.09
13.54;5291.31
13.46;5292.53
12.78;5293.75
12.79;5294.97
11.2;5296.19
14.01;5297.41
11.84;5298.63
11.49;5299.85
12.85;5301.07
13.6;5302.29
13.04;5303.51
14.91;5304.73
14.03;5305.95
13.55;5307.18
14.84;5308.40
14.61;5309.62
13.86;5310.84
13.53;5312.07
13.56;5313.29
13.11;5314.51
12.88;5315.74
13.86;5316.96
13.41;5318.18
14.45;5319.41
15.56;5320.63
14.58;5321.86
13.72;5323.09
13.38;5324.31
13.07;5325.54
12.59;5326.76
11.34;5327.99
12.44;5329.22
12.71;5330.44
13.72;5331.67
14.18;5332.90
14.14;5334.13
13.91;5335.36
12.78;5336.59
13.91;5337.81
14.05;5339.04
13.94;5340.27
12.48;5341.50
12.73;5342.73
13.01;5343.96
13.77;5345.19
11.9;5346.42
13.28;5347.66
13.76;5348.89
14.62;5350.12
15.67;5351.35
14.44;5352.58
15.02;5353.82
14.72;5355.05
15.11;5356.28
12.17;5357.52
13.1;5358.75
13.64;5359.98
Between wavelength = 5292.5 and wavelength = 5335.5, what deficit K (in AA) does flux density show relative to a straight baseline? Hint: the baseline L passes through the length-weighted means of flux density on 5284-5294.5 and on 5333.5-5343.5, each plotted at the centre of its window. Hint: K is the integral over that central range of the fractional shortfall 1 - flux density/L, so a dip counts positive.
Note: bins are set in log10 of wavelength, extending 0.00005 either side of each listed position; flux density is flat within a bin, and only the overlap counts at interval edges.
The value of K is 0.78 AA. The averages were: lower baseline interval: 13.8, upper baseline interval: 13.5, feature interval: 13.4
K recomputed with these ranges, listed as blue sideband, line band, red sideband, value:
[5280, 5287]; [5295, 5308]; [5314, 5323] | 0.8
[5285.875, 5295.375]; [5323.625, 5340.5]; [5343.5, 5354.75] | 0.7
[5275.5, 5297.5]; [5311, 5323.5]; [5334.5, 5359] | -0.3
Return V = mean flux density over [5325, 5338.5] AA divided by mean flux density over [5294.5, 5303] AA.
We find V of 1.05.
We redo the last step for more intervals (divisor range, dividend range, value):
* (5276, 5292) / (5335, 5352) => 1.00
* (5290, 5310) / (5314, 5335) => 1.01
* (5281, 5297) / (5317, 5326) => 1.05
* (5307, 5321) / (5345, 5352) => 0.99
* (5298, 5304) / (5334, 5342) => 1.08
